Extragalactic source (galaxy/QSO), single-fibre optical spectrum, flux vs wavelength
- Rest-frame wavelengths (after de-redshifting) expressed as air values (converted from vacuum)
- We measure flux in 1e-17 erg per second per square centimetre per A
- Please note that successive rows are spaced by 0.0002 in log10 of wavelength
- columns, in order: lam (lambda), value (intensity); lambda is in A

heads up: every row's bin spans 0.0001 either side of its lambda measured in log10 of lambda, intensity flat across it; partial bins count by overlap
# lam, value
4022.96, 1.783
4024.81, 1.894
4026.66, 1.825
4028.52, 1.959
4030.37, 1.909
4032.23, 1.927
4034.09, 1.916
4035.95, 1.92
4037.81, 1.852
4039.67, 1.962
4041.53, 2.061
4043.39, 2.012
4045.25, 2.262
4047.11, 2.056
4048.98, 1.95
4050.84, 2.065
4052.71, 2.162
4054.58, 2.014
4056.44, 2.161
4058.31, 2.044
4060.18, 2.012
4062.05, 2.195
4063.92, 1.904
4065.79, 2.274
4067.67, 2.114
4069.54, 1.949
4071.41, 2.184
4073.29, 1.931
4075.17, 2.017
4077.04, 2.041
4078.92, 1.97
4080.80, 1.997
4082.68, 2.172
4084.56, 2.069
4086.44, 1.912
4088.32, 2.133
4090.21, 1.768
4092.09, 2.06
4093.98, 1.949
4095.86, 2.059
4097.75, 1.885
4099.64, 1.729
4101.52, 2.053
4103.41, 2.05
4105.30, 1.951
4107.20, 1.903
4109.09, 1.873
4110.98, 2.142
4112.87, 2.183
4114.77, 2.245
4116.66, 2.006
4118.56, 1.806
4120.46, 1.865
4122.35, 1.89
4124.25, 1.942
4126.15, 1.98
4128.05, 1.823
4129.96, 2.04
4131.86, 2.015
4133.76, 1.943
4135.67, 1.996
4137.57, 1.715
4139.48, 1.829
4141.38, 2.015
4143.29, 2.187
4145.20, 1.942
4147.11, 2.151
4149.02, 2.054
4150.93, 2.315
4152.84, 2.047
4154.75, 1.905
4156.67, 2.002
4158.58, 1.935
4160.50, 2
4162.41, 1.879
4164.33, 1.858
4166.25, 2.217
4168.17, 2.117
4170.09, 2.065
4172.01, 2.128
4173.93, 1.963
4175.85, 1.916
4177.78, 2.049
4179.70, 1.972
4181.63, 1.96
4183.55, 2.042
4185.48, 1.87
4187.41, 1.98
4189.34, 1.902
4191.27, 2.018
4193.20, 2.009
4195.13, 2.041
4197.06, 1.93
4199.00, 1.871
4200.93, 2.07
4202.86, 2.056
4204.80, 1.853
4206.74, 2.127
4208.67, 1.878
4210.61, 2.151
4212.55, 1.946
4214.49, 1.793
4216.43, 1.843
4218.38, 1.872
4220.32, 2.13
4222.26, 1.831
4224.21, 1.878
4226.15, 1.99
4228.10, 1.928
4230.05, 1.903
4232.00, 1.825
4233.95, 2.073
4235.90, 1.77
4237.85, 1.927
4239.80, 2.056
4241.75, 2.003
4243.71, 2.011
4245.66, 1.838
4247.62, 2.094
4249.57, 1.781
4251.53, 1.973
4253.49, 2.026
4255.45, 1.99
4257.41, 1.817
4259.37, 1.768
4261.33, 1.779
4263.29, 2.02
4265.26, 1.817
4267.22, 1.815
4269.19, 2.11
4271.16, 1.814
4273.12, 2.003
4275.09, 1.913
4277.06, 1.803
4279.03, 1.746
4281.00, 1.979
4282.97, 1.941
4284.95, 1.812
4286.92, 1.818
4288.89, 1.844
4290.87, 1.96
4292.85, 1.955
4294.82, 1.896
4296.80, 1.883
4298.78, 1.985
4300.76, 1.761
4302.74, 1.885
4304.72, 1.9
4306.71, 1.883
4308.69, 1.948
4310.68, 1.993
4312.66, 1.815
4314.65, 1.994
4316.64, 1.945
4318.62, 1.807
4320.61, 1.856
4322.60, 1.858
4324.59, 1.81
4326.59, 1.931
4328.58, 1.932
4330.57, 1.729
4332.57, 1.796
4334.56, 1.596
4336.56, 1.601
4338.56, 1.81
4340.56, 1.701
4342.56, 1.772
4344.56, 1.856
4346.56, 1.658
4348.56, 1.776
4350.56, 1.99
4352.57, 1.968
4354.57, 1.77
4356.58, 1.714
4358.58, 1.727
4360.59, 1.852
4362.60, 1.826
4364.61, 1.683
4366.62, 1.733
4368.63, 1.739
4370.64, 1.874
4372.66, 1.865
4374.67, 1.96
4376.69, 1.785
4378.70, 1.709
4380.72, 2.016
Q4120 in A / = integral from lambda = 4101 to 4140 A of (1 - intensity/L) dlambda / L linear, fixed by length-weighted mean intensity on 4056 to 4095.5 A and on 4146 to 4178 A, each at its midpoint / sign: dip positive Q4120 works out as 1.38 A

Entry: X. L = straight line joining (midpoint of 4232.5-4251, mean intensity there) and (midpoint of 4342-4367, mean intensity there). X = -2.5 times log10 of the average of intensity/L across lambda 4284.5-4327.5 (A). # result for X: -0.02 mag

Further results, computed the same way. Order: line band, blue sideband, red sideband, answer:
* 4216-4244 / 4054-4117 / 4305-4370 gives -0.02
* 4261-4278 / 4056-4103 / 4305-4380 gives -0.02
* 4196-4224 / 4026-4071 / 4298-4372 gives -0.02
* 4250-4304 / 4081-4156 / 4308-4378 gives -0.01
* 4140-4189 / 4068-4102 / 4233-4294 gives -0.03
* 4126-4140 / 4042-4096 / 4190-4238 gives 0.05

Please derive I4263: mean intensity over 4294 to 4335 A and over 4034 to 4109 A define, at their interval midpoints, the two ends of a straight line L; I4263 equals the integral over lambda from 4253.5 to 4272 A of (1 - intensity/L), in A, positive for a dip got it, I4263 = 0.1 A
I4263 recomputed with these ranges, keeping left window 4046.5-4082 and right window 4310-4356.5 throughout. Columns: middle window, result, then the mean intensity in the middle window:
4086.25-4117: 0.4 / 2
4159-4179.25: -0.5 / 2.02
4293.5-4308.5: -0.3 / 1.89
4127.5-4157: -0.2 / 2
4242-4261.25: -0.3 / 1.92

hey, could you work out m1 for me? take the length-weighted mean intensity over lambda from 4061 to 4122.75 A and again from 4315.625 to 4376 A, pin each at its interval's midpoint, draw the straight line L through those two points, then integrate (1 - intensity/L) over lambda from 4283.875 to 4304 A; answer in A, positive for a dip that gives -0.4 A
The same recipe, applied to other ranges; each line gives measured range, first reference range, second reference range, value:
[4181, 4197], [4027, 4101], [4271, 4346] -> -0.4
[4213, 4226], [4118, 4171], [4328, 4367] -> 0.0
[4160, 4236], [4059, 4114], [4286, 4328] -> -0.6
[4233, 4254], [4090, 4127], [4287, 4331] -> -0.4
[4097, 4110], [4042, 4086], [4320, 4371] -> 0.7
